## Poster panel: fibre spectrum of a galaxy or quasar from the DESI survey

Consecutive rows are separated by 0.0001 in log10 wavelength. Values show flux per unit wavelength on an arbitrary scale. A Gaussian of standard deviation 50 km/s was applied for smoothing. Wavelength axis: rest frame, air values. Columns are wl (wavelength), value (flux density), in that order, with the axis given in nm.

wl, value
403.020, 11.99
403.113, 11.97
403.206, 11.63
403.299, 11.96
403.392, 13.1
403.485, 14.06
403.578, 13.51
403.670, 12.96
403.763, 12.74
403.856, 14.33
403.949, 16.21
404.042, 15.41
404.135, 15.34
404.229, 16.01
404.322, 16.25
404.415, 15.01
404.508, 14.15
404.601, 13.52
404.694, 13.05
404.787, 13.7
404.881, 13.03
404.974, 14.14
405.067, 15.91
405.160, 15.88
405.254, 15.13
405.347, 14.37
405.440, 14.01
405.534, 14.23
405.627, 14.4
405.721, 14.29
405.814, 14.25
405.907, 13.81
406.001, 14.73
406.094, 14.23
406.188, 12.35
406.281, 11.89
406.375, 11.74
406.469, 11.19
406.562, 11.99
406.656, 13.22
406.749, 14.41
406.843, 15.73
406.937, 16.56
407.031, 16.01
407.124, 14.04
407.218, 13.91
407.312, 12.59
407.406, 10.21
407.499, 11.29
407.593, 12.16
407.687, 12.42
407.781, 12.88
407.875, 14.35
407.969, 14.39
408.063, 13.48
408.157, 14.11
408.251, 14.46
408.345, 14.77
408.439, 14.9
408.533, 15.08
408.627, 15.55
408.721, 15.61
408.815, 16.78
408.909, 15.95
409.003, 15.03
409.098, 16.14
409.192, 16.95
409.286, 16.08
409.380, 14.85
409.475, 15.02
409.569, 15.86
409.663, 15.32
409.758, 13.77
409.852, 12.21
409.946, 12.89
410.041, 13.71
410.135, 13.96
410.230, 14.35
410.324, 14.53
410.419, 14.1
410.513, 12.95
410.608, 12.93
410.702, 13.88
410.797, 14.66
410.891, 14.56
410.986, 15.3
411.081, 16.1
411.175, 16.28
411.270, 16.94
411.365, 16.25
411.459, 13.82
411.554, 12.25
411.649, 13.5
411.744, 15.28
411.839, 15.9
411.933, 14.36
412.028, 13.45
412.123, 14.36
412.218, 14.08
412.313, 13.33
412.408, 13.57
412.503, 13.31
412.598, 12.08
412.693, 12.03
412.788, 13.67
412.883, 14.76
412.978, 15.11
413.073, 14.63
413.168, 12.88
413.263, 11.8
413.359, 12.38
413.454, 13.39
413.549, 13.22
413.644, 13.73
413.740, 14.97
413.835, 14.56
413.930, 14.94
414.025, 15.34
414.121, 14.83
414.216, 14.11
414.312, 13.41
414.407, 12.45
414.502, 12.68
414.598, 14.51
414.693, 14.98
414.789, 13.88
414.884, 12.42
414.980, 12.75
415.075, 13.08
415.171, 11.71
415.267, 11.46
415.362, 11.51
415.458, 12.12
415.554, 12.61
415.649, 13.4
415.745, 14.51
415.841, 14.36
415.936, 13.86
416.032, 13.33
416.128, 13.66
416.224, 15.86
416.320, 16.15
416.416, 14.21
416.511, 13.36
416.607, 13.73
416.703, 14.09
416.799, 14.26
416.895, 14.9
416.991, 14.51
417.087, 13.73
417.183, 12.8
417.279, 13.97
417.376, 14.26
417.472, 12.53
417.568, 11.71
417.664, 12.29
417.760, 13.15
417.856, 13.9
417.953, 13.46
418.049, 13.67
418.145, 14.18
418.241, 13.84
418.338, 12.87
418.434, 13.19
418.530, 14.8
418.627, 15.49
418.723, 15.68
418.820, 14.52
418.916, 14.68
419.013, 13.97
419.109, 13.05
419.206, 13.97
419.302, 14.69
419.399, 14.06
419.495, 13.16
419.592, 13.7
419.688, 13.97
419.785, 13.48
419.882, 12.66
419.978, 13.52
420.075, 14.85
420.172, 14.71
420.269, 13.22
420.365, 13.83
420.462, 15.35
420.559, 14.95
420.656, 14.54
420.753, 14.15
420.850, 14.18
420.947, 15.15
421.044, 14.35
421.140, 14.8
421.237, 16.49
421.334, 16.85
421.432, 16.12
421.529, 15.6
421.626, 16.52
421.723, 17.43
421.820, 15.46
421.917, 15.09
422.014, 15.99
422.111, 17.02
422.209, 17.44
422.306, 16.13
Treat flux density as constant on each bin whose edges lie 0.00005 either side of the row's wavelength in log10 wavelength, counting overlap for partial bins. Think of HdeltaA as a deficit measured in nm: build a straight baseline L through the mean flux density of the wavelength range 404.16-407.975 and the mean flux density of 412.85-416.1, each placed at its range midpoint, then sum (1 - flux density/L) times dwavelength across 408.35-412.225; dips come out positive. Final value -0.31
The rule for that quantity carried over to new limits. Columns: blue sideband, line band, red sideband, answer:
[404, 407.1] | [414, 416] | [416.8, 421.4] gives 0.117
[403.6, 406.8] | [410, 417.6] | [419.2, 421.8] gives 0.291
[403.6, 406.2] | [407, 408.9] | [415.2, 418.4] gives 0.031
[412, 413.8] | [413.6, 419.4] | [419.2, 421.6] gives 0.091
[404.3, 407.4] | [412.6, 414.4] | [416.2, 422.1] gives 0.052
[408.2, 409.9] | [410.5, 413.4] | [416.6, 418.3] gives 0.115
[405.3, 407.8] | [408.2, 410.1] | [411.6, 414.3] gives -0.196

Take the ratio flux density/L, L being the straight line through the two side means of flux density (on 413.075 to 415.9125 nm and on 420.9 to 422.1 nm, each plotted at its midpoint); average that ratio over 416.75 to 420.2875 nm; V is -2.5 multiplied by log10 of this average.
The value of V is 0.075 mag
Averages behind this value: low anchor 13.4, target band 13.8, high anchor 15.9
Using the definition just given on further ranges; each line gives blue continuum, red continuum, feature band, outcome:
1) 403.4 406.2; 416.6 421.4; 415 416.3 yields 0.07 mag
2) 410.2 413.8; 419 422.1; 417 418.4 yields 0.09 mag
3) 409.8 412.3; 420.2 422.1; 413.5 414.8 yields 0.04 mag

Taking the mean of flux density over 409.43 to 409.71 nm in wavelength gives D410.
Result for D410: 15.4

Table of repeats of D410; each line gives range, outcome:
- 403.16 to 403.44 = 12.2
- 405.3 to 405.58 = 14.2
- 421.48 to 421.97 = 16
